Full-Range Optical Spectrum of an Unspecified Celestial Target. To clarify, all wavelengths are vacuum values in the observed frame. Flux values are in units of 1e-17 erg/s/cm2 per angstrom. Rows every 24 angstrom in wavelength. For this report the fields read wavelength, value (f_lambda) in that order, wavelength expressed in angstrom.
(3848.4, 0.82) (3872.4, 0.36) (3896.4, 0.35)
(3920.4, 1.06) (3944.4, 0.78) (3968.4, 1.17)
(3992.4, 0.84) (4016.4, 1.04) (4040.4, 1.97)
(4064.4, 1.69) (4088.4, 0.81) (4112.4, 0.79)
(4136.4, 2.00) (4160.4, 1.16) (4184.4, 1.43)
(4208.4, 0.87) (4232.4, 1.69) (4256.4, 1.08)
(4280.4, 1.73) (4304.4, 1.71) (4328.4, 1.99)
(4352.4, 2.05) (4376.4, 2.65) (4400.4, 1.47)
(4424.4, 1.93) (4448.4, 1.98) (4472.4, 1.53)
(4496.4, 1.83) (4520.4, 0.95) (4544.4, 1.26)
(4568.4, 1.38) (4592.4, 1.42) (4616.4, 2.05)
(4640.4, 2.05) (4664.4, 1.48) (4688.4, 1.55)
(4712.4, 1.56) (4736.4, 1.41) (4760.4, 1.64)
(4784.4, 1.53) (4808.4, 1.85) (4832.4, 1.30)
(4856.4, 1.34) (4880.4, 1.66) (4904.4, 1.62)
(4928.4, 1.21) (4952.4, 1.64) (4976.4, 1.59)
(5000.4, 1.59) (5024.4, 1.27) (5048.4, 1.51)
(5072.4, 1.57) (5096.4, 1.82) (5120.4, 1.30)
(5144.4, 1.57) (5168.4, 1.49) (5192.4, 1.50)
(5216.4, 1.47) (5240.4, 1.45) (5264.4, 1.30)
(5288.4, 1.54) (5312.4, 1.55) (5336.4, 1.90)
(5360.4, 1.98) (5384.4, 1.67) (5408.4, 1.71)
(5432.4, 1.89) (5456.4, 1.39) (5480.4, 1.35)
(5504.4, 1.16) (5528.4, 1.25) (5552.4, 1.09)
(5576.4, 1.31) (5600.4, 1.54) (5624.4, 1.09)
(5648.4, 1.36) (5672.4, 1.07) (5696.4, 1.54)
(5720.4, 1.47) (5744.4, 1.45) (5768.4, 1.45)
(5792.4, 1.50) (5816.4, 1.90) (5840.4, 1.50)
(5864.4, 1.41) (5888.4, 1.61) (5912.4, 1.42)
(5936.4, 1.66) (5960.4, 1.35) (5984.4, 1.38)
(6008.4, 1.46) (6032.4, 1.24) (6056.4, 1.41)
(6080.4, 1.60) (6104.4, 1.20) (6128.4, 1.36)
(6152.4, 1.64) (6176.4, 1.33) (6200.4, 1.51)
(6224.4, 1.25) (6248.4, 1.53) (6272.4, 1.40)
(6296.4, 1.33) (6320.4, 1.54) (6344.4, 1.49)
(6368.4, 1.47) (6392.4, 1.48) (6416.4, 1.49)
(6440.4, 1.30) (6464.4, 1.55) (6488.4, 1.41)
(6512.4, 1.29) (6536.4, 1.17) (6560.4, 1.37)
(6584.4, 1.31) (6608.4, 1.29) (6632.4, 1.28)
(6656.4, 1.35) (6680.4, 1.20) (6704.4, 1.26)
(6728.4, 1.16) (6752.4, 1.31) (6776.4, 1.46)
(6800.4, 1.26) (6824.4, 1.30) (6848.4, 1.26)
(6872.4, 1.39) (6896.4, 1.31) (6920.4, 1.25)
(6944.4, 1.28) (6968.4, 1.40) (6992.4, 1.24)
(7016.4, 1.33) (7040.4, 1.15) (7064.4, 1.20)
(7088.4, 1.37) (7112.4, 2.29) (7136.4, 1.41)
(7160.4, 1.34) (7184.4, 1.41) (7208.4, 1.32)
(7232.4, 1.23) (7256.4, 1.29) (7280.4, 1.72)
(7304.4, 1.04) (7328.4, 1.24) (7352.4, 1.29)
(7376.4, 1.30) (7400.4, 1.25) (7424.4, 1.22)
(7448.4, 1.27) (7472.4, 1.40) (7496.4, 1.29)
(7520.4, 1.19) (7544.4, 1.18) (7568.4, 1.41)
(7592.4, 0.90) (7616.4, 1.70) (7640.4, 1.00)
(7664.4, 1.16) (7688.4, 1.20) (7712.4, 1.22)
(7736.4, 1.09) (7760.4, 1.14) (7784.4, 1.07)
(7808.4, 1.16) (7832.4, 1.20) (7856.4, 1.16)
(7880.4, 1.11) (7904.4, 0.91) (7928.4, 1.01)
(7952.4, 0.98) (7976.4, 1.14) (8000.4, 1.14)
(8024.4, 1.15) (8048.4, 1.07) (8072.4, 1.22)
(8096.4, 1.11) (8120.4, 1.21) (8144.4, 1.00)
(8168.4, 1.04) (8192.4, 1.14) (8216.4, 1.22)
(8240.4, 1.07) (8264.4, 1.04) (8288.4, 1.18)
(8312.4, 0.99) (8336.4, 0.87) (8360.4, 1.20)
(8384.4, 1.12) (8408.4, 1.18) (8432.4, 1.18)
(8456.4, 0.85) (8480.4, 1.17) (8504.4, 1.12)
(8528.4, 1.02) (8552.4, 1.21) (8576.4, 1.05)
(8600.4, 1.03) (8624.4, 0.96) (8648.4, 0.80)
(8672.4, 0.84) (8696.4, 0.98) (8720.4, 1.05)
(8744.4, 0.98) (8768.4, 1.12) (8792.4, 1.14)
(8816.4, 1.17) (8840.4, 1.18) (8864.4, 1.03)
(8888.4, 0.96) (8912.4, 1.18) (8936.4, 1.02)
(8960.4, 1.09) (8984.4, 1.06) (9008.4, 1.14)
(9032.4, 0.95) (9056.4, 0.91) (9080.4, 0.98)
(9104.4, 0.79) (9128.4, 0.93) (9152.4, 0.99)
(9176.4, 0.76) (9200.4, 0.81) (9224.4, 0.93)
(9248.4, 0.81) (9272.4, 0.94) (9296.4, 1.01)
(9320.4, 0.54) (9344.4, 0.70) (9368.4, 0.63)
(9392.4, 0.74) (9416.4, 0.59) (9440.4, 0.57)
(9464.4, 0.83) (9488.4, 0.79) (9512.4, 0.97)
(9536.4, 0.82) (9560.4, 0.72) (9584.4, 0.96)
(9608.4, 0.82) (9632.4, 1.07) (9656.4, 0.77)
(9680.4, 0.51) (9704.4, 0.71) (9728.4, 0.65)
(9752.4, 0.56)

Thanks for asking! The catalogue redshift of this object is 0.08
